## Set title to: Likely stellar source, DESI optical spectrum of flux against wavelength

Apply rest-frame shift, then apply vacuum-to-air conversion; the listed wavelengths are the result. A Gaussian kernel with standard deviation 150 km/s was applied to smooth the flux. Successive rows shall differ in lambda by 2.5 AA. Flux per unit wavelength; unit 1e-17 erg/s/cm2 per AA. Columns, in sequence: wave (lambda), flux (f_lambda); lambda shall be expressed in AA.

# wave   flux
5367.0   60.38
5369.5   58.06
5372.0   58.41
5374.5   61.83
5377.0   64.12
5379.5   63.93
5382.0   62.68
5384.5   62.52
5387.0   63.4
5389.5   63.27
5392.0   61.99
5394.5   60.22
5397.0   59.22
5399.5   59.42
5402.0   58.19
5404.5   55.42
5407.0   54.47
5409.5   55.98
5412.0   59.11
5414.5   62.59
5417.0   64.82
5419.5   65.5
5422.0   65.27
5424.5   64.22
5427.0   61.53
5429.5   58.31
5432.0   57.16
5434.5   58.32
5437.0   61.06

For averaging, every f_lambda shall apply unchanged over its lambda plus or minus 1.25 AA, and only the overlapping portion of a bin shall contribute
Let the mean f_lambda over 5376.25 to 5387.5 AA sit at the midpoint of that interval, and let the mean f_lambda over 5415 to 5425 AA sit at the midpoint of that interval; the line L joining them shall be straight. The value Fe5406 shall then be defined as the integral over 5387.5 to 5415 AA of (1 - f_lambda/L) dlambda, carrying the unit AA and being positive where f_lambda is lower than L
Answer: 2.1 AA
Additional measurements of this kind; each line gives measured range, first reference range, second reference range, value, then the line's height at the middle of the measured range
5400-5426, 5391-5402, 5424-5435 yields -0.3 AA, 59.8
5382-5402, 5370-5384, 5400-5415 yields -0.5 AA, 59.8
